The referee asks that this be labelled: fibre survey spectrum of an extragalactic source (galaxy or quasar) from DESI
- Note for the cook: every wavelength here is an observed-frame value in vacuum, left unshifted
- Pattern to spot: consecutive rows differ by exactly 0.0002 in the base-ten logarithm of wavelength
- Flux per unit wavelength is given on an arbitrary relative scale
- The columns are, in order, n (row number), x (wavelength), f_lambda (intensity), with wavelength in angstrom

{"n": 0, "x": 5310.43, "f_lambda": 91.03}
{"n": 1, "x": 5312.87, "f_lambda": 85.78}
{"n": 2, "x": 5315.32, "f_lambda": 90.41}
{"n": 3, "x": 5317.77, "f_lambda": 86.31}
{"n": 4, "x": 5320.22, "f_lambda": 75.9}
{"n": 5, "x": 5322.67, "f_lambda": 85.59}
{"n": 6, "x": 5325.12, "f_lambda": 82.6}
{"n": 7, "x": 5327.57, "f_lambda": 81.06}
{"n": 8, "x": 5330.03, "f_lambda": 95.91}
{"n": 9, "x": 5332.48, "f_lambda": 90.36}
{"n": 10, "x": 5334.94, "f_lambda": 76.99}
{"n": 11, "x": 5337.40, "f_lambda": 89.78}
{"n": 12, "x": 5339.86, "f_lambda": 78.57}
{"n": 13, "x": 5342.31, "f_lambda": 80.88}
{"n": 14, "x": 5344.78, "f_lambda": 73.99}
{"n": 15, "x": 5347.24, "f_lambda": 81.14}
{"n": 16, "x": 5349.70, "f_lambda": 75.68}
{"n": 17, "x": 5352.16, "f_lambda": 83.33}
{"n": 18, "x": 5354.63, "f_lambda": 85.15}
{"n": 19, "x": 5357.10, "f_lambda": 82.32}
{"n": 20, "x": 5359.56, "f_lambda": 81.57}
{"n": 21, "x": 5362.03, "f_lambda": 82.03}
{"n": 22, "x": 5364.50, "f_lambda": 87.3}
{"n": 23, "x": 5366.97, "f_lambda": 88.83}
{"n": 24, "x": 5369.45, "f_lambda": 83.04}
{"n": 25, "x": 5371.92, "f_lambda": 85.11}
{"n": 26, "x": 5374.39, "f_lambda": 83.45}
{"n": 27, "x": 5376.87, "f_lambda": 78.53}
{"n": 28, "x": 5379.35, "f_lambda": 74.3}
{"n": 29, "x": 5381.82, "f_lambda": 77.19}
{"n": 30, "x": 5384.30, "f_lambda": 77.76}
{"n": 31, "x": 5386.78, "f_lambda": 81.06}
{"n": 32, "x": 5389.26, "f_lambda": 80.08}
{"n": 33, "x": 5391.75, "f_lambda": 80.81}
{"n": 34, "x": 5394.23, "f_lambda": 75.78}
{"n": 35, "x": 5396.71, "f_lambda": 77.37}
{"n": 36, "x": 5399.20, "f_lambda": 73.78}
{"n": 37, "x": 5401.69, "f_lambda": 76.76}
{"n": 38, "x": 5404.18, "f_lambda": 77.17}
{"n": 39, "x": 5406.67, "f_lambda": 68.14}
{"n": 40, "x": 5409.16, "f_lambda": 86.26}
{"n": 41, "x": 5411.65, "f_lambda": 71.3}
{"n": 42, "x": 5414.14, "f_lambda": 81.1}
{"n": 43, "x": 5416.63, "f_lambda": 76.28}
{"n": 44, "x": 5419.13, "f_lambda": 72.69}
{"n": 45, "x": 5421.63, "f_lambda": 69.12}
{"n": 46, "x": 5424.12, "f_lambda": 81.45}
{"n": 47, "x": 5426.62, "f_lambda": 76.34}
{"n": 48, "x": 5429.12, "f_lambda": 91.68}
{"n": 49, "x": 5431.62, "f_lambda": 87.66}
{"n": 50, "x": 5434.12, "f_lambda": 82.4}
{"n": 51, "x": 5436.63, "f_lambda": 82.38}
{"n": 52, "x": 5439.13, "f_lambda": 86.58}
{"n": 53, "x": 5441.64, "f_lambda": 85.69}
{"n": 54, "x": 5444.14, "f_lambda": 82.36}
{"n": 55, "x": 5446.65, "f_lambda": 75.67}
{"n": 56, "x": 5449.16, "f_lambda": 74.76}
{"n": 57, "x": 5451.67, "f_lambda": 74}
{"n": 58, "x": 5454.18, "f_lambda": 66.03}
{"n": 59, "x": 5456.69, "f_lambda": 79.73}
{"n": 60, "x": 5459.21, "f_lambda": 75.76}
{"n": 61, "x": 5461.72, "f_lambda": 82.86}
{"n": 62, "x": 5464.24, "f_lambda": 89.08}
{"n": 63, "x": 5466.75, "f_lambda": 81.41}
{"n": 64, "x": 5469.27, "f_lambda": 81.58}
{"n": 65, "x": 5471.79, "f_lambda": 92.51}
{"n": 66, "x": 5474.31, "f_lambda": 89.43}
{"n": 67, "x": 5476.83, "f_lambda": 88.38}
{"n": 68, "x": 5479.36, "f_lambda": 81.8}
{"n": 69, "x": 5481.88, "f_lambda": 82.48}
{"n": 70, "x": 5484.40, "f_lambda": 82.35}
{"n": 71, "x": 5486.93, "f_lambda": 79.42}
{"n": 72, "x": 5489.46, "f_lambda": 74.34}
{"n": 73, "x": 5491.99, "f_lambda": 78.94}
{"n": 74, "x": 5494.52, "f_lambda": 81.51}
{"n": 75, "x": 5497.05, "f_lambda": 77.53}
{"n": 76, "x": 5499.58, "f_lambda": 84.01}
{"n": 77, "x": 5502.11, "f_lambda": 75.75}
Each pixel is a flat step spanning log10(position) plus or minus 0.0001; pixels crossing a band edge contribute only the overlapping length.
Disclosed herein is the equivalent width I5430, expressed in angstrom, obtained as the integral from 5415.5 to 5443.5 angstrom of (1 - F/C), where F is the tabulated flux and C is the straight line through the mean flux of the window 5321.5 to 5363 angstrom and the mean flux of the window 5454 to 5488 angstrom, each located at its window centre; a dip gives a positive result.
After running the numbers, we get 0.6 angstrom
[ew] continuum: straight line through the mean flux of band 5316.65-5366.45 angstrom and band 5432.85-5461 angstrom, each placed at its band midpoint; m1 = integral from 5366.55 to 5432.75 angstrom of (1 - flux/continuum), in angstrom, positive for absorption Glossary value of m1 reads 1.4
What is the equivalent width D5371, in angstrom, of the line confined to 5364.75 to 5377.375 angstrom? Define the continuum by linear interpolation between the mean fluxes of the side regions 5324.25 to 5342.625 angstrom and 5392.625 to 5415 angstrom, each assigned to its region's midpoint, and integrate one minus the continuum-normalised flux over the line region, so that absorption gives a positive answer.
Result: -0.6 angstrom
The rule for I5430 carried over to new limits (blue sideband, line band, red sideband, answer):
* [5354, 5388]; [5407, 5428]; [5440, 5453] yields 0.9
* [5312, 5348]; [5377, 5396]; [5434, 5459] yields 0.7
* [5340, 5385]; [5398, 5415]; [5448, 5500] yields 1.0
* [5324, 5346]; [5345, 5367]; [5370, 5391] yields -0.2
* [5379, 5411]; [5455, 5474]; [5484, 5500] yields -1.1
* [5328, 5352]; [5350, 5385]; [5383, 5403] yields -0.8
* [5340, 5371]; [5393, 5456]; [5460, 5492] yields 3.6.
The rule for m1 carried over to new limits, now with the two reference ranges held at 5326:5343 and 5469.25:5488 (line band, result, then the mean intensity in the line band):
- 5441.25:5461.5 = 2.0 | 76.7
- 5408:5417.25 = 0.7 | 78.9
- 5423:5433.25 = 0.1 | 84.3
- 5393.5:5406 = 1.3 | 75.8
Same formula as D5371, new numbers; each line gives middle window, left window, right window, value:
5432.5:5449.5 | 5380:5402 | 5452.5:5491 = -0.36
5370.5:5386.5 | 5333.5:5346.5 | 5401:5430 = -0.17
